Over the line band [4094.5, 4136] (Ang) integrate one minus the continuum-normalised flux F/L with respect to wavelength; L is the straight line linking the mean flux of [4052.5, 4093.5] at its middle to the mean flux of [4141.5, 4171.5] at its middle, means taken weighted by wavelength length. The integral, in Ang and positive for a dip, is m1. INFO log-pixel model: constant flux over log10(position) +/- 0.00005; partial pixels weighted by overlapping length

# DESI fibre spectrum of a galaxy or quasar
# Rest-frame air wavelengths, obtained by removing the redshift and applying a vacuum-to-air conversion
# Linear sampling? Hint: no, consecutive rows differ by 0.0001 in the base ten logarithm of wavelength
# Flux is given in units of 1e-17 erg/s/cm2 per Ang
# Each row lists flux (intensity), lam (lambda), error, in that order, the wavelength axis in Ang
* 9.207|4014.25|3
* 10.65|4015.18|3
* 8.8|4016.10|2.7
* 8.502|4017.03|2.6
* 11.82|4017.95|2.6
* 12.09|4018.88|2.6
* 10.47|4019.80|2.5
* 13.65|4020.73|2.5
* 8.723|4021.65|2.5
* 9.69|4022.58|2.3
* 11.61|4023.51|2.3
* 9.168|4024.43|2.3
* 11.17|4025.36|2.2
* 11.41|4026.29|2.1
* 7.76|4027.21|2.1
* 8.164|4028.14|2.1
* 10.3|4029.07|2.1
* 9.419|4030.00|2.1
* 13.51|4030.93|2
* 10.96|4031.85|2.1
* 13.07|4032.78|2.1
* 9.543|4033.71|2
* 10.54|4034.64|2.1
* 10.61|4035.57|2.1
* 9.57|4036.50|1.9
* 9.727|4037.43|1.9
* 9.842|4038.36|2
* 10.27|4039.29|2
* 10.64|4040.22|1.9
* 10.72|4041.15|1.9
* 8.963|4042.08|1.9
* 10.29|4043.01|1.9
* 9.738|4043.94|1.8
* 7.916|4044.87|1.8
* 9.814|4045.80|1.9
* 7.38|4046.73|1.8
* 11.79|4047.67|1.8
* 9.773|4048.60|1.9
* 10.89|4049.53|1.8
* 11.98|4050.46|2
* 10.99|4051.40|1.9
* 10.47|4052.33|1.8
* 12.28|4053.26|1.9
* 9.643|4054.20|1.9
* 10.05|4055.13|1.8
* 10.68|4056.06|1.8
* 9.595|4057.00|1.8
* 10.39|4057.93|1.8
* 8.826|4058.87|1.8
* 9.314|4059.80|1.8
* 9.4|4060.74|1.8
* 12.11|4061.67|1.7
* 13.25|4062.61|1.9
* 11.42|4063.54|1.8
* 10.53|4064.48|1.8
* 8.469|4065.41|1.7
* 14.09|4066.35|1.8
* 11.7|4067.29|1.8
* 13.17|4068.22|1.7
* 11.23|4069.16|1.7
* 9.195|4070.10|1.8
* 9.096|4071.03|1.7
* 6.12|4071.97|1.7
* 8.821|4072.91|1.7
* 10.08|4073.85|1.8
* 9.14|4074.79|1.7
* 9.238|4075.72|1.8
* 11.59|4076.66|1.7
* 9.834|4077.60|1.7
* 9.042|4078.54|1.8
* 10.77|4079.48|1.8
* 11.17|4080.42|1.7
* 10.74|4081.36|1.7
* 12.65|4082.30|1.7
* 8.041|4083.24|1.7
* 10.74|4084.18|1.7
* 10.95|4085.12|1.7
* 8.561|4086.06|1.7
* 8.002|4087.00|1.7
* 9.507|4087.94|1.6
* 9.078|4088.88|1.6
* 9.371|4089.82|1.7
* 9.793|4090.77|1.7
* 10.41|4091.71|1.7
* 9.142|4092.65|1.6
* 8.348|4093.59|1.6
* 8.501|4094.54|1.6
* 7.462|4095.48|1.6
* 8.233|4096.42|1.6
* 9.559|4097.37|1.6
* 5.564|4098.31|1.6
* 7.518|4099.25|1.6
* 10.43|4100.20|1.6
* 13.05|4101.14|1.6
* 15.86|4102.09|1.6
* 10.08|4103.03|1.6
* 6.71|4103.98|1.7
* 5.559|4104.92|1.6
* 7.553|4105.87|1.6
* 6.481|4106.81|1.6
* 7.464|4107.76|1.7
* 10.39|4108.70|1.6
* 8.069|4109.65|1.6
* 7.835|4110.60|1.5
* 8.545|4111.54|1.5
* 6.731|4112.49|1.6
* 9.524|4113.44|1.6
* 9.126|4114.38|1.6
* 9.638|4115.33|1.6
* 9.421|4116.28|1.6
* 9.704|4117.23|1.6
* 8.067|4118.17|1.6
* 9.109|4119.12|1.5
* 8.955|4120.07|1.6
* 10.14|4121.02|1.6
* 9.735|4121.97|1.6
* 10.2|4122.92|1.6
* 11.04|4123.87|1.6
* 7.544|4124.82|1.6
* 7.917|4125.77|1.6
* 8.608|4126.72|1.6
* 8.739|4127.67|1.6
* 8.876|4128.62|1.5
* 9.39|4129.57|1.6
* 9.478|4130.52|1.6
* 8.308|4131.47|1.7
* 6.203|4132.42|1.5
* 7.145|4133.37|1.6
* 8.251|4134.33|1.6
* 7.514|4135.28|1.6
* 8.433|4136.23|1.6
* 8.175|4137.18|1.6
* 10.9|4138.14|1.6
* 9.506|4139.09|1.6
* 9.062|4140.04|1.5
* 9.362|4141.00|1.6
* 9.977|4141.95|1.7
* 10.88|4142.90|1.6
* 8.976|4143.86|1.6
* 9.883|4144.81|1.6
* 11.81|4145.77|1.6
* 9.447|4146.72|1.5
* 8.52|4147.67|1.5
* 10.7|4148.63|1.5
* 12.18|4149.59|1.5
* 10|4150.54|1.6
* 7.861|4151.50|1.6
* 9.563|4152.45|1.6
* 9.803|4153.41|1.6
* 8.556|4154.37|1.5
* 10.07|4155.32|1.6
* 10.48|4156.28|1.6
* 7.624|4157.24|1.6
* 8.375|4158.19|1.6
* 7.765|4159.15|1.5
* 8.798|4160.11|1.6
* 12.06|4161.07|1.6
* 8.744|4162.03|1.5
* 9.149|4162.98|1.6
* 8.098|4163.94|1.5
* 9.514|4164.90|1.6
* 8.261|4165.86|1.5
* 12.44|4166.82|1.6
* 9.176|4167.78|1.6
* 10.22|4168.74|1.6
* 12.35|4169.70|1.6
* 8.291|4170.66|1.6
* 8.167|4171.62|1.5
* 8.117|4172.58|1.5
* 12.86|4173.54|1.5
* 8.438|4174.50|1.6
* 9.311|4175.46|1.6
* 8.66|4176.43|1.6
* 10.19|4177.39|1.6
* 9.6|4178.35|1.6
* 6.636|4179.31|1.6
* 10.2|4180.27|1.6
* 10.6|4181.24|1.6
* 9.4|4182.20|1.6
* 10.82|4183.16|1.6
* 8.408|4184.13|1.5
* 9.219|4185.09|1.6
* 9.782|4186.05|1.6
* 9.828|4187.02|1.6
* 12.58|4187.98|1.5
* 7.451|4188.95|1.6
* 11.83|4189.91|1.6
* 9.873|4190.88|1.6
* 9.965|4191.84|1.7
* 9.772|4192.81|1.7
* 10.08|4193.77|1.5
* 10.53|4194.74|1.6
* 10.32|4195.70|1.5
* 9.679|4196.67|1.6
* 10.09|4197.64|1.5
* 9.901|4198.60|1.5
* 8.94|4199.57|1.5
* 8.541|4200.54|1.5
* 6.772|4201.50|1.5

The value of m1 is 4.9 Ang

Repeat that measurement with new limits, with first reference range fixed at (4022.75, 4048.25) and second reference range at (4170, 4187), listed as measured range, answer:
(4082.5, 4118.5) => 3.1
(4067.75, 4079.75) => 0.2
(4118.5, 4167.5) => 1.6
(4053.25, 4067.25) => -0.9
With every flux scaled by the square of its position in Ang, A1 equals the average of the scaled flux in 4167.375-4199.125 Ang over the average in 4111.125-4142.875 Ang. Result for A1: 1.13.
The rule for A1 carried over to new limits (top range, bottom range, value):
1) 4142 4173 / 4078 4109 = 1.06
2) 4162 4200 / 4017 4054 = 1.00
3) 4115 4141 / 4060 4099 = 0.93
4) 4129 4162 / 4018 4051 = 0.95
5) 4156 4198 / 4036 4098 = 1.02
